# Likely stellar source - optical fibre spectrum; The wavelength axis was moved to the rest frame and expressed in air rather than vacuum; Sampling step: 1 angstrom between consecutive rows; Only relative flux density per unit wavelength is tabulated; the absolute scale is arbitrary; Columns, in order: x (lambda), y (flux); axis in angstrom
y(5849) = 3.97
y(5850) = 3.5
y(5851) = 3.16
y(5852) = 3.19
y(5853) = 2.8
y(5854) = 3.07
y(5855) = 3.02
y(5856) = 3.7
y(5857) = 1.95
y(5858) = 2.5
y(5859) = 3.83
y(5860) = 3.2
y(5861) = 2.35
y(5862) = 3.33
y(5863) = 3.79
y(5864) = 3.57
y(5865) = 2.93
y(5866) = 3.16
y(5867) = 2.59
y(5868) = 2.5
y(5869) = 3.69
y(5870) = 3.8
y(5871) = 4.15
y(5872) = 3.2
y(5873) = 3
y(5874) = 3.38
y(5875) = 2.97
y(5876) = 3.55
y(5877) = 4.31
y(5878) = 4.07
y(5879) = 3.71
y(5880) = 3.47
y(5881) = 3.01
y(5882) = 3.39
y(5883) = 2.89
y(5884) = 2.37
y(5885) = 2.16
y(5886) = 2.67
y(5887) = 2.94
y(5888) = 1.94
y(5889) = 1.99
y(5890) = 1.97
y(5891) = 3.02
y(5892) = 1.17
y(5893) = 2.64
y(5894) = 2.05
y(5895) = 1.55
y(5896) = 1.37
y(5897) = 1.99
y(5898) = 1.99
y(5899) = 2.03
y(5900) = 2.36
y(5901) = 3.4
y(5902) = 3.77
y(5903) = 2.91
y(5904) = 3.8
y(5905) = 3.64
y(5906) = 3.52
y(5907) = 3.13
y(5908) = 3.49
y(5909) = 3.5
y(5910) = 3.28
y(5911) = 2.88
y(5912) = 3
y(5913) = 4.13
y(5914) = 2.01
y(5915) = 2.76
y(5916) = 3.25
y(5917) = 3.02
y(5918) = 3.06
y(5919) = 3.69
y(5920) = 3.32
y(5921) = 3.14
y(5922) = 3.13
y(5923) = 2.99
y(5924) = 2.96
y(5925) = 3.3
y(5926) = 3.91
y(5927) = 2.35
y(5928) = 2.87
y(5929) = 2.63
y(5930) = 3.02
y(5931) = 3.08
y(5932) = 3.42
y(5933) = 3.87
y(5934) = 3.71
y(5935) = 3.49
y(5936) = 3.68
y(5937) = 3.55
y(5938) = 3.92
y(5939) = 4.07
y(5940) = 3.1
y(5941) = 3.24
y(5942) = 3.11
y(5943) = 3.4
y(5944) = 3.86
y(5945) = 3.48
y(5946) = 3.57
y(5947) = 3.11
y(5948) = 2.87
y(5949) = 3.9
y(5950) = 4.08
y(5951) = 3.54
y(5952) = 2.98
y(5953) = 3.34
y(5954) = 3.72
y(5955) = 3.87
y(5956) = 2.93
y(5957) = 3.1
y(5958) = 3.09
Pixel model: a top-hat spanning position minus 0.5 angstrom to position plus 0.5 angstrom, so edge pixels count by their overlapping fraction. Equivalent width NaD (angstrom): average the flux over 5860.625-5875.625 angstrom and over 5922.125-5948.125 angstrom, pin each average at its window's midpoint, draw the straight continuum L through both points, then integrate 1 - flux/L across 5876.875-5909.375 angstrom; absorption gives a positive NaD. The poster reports 5.0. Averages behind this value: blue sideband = 3.24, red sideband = 3.33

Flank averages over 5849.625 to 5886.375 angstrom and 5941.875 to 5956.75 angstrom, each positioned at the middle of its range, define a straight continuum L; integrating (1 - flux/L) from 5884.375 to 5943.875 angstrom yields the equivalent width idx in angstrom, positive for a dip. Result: 6.57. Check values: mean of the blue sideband 3.19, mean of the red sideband 3.45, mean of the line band 2.98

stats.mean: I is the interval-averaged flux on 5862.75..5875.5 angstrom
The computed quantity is 3.28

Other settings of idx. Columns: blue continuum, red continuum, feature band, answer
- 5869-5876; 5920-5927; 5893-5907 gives 2.7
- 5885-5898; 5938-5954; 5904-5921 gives -4.1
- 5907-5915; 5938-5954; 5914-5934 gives 0.9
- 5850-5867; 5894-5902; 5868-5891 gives -4.1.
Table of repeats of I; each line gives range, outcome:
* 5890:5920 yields 2.84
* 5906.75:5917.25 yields 3.13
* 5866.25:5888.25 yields 3.18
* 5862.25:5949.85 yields 3.1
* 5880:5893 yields 2.51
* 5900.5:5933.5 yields 3.22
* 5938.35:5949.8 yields 3.45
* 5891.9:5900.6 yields 1.96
